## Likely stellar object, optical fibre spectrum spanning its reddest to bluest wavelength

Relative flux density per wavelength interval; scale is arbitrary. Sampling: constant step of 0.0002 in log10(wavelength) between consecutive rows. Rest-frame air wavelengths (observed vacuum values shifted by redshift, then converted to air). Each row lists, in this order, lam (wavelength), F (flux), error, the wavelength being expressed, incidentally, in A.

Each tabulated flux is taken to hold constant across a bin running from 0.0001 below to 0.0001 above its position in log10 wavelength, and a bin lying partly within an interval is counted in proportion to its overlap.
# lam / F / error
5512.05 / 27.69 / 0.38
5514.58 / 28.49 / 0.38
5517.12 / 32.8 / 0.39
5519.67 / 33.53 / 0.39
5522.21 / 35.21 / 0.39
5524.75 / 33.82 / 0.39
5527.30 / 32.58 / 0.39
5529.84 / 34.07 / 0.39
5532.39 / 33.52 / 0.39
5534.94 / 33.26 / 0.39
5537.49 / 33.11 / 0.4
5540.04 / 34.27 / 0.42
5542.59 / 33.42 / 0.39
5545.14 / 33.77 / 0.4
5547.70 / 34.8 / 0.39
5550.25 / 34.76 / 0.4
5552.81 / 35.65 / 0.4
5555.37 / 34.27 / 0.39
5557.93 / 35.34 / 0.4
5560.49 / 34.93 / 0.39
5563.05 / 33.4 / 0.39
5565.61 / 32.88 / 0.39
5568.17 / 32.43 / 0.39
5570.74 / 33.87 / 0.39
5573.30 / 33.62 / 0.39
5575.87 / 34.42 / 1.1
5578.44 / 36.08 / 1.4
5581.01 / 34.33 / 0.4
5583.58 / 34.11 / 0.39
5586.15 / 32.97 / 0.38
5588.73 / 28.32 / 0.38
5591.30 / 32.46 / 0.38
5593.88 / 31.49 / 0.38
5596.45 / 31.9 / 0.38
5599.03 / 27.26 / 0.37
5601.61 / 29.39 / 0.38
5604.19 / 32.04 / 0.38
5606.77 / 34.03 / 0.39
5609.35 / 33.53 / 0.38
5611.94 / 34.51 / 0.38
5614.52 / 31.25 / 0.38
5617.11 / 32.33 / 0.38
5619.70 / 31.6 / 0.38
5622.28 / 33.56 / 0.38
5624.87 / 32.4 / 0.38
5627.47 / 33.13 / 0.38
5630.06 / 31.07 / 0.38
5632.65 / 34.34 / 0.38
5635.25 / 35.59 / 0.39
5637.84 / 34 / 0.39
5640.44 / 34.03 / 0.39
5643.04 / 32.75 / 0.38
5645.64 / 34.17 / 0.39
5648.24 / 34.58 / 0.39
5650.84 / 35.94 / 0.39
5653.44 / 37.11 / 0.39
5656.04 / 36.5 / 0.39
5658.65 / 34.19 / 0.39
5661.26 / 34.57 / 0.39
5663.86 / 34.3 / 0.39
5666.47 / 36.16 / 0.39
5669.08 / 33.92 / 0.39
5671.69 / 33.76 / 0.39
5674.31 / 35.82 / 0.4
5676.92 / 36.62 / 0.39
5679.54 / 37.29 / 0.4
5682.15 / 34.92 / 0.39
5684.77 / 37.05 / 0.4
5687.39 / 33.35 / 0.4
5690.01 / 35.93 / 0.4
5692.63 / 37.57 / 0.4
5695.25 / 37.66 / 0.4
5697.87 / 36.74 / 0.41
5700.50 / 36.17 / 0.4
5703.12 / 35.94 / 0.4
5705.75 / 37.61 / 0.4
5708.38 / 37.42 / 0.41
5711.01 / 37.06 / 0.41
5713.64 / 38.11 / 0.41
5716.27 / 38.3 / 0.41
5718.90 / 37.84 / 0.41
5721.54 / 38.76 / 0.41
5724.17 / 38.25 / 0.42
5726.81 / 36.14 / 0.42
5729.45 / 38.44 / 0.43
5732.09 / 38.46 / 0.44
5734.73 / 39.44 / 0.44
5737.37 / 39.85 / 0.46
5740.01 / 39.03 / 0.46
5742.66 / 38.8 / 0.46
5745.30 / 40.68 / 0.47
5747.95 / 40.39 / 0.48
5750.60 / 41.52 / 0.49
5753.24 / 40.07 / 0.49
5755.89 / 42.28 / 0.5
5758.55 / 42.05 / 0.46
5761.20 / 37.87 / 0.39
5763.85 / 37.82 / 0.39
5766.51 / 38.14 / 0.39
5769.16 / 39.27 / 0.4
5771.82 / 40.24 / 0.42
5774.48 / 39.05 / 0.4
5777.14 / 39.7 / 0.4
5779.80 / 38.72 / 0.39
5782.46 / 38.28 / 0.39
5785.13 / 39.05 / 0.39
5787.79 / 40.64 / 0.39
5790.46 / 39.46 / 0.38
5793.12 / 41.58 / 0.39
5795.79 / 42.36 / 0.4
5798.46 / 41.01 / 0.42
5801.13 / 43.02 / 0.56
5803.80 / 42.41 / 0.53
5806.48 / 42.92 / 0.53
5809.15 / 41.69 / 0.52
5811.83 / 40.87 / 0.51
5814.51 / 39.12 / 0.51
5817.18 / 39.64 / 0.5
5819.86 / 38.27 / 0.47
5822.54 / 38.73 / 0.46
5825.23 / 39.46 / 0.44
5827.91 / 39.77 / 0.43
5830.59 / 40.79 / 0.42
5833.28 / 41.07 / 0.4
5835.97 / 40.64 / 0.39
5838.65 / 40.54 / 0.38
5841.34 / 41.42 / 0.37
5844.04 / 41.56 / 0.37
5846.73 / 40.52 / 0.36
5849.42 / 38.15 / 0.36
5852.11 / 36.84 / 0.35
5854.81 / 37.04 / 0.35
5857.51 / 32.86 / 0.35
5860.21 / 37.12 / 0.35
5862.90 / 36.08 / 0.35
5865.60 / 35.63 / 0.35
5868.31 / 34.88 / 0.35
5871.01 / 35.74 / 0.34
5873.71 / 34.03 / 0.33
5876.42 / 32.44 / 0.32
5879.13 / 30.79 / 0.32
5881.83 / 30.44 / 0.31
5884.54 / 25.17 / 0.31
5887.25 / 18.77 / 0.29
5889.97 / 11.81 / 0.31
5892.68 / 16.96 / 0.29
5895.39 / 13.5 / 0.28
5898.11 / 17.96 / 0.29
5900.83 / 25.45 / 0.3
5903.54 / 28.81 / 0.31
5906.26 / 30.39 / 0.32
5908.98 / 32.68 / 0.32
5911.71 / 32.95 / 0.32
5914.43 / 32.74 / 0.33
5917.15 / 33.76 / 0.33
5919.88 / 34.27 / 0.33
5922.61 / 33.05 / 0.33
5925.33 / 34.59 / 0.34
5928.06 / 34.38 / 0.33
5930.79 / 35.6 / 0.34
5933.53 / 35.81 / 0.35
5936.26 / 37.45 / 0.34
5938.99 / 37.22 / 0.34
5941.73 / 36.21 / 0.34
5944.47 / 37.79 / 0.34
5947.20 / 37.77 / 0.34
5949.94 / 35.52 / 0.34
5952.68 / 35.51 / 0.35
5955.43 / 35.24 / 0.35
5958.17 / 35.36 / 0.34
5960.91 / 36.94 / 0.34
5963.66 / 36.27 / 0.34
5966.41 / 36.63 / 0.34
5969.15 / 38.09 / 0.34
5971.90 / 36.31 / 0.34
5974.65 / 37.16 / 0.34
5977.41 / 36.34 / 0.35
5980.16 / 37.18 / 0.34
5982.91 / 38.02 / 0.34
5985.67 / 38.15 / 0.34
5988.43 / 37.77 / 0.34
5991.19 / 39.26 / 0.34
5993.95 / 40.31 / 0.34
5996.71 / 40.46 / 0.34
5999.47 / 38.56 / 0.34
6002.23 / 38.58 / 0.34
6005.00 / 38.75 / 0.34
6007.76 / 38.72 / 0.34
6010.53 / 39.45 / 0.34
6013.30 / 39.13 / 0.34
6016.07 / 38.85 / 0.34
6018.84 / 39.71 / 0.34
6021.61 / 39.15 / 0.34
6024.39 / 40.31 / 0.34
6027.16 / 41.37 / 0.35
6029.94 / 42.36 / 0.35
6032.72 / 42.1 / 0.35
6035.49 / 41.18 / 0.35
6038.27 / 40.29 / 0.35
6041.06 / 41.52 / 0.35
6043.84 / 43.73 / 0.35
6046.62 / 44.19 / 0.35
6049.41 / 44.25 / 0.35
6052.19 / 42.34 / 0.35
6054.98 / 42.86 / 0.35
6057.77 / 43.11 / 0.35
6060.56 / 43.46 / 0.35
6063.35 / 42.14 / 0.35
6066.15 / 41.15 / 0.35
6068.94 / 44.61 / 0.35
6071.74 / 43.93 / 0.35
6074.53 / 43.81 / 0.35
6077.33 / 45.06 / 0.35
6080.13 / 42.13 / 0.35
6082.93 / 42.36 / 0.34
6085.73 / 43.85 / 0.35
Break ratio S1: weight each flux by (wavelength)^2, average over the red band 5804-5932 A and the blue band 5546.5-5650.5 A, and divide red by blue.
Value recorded 1.12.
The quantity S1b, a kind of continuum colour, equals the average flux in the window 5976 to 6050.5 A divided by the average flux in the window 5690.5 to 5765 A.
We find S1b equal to 1.0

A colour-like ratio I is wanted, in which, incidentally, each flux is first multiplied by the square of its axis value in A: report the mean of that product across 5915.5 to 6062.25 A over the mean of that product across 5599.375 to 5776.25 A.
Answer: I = 1.18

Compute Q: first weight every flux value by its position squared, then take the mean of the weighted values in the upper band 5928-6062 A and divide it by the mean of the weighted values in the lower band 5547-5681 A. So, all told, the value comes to 1.3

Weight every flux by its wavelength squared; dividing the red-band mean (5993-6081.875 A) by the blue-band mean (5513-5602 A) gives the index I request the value 1.48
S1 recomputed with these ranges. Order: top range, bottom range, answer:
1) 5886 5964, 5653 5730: 0.93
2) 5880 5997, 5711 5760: 0.90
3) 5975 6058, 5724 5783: 1.12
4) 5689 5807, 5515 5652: 1.25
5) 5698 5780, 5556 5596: 1.23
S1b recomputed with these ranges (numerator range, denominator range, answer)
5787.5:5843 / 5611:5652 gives 1.22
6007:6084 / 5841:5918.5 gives 1.36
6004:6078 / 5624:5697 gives 1.19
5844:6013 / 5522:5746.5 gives 0.98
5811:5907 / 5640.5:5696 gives 0.94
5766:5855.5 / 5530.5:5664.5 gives 1.20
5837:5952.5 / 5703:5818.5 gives 0.82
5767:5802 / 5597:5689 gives 1.18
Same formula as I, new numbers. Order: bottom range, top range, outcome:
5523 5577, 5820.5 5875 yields 1.25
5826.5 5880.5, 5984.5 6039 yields 1.12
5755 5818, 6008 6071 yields 1.13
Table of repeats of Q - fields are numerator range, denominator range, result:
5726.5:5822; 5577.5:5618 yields 1.32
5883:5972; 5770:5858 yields 0.82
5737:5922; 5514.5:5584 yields 1.17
